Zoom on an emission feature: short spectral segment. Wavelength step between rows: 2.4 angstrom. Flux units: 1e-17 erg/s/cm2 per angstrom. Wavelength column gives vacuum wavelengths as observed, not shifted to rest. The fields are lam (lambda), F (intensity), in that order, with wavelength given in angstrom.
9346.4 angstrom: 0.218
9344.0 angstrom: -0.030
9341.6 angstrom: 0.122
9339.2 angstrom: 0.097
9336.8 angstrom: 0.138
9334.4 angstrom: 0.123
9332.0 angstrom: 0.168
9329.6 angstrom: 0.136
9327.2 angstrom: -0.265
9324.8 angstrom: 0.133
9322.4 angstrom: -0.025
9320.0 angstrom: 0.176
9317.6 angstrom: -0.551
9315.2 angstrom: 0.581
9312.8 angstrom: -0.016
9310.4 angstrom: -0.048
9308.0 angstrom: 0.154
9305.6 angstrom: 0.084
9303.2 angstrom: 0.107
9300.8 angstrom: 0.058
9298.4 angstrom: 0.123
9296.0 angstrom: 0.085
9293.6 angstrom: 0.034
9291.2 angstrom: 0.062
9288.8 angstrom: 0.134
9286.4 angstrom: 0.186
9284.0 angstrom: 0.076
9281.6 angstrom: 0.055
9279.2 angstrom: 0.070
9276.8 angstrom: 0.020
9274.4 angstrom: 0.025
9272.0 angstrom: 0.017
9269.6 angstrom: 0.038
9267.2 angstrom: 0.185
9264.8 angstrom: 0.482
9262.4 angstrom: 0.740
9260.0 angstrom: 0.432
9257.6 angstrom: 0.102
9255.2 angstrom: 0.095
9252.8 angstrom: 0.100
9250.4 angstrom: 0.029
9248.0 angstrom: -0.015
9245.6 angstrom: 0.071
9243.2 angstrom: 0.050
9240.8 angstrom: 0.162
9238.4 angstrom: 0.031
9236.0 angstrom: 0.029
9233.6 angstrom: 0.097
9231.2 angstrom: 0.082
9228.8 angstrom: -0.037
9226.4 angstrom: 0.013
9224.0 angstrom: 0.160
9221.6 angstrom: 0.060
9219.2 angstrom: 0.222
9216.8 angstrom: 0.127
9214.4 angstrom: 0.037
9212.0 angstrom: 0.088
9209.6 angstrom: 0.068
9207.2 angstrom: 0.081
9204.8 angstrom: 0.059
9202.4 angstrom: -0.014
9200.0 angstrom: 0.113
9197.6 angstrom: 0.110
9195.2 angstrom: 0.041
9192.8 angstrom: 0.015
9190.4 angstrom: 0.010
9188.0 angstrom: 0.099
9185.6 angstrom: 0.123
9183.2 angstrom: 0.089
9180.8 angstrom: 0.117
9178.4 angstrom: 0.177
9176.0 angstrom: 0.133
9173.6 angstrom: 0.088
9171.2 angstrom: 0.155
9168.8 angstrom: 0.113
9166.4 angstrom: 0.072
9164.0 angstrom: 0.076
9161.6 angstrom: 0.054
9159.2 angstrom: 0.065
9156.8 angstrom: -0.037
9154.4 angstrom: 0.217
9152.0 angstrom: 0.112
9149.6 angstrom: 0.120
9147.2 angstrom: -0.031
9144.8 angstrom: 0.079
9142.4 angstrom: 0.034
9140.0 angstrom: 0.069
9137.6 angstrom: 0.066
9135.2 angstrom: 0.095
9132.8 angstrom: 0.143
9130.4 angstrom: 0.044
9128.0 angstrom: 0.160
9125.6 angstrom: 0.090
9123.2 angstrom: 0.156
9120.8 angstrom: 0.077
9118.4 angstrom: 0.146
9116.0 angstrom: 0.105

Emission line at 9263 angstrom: H-beta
